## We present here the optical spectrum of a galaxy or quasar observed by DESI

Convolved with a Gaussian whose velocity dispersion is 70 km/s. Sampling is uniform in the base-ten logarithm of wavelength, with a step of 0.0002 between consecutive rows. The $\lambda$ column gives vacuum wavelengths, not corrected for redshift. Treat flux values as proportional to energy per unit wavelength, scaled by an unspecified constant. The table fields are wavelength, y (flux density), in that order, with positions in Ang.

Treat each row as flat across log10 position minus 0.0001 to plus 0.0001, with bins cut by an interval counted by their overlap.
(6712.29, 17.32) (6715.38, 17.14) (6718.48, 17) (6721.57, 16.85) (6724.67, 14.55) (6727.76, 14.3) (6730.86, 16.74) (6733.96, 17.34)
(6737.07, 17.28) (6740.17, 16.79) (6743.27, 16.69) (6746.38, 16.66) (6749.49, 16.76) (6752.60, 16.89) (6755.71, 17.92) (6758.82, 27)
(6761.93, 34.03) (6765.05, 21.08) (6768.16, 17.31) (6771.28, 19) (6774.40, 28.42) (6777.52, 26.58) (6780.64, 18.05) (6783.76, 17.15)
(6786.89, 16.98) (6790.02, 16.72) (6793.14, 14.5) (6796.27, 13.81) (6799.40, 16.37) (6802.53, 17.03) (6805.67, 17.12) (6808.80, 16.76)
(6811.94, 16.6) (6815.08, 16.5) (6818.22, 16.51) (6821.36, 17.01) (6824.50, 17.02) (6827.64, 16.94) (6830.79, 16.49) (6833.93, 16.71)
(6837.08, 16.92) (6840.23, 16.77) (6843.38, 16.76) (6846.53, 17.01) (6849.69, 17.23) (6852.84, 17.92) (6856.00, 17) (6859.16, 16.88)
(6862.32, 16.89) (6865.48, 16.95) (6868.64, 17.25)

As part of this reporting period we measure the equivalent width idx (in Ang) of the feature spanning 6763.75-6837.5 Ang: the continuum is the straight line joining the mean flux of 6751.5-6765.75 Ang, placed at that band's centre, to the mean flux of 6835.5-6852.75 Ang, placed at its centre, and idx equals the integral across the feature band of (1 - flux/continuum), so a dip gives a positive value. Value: 9.5 Ang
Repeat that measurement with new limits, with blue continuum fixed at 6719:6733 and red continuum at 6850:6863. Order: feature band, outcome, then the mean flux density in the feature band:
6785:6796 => 0.44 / 15.8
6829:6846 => 0.24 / 16.8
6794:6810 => 0.46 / 16.1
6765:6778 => -4.80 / 22.3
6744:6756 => -0.66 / 16.9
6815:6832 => 0.07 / 16.8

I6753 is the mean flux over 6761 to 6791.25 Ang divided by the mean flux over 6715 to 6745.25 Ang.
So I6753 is 1.3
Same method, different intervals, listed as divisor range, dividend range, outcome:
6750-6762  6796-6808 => 0.74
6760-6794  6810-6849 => 0.80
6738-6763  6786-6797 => 0.78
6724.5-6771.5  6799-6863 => 0.89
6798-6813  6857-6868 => 1.01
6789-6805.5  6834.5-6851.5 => 1.07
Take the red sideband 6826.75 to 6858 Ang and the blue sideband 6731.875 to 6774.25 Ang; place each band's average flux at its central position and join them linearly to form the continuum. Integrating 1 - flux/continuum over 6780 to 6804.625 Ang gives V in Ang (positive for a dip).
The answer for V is 3.1 Ang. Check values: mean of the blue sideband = 19.9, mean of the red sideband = 17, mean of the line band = 16.3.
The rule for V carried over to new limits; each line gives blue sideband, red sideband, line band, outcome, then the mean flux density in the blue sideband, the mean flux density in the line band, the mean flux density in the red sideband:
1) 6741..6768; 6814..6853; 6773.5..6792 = -0.88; 20.6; 20.2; 16.9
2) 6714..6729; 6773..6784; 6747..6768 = -1.15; 16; 21.7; 23.1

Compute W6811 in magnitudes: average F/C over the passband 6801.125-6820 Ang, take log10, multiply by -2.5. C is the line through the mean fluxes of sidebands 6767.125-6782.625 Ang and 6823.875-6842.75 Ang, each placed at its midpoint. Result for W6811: 0.12 mag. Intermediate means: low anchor 21.9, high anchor 16.8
